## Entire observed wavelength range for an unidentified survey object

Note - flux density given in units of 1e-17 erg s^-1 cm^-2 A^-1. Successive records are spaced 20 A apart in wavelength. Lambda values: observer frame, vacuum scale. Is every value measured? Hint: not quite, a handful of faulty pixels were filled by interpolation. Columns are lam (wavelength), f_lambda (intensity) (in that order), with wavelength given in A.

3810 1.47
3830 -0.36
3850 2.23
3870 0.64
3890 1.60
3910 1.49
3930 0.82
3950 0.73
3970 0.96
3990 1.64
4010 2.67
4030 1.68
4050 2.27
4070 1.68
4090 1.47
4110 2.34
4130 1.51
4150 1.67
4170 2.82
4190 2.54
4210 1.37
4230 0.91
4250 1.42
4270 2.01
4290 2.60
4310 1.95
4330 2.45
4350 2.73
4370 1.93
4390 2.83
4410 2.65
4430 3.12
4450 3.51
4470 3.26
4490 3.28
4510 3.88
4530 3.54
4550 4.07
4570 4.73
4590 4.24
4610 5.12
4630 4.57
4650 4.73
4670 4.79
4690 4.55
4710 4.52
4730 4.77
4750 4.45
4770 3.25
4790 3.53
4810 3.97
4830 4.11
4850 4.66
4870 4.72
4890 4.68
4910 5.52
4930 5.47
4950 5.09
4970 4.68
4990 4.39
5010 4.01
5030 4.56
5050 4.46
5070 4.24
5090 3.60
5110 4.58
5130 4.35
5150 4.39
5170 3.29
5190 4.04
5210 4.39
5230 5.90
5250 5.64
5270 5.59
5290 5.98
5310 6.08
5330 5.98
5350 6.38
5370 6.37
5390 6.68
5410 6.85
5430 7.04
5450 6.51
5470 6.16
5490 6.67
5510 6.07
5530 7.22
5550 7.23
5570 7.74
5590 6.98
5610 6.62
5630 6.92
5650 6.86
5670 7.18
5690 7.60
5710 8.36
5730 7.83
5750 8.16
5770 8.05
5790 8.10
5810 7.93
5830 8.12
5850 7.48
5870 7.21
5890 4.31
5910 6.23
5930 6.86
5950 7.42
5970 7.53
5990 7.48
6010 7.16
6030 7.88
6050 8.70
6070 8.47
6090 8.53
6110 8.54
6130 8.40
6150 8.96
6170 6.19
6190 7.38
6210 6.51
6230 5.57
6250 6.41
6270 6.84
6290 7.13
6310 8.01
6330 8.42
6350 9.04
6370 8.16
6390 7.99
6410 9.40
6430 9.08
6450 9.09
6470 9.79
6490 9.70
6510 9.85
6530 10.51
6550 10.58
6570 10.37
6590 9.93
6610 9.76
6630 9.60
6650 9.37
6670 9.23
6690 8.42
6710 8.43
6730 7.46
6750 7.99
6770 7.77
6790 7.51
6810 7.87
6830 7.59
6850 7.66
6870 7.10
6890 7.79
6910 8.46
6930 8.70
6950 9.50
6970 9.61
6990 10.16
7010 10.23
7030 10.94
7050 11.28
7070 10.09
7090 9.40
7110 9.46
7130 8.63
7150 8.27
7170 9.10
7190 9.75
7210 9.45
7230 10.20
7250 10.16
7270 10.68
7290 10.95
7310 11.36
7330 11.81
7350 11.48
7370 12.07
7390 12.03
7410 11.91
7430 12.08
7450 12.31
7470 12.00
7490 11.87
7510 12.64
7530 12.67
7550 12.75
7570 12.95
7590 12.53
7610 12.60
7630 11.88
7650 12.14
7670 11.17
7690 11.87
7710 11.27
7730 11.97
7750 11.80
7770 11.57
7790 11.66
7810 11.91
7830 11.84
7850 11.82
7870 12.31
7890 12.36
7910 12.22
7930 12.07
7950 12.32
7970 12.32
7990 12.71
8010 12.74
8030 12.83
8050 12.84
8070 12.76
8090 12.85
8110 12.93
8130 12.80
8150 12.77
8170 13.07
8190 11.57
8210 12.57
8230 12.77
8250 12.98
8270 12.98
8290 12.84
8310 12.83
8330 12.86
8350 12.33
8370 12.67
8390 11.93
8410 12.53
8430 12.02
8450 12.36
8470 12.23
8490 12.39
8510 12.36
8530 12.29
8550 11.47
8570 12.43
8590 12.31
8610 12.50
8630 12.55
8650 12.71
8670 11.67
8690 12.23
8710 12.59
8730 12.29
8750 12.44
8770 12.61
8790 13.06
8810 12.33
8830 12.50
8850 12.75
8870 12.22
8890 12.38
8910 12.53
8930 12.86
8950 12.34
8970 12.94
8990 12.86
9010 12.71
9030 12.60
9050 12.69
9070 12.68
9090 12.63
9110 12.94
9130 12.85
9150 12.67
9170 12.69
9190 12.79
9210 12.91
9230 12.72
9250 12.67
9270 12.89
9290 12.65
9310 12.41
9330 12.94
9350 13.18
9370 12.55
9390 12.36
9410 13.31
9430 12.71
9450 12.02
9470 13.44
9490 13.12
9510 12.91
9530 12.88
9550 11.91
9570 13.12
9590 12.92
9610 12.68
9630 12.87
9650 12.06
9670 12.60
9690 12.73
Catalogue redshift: 0.000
